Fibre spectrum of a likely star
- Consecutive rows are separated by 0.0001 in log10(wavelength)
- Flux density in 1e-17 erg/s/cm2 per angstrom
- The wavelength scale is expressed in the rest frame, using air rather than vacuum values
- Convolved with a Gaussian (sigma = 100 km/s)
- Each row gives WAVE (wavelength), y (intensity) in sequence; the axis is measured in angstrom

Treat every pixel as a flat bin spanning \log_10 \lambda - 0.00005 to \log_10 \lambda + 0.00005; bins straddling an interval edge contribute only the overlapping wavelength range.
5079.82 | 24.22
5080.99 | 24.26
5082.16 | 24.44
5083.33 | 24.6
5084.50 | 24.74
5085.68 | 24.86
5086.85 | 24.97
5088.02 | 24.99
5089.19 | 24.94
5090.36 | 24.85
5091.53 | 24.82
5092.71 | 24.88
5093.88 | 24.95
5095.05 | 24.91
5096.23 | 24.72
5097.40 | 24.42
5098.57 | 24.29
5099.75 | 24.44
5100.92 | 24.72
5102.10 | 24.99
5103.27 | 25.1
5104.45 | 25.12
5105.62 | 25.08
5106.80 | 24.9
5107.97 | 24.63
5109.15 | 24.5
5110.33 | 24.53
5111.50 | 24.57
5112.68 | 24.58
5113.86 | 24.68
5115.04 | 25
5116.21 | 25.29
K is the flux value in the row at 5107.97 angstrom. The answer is 24.63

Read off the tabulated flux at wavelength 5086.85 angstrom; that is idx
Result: 24.97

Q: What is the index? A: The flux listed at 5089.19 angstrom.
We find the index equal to 24.94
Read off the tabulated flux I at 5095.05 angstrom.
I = 24.91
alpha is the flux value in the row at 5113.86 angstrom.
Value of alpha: 24.68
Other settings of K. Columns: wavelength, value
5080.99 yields 24.26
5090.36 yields 24.85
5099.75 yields 24.44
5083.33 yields 24.6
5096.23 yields 24.72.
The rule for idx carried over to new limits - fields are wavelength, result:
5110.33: 24.53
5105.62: 25.08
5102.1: 24.99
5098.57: 24.29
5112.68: 24.58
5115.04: 25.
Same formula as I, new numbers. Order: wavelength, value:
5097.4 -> 24.42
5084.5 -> 24.74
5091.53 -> 24.82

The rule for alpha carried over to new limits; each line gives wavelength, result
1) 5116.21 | 25.29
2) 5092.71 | 24.88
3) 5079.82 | 24.22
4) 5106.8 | 24.9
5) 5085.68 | 24.86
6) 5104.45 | 25.12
